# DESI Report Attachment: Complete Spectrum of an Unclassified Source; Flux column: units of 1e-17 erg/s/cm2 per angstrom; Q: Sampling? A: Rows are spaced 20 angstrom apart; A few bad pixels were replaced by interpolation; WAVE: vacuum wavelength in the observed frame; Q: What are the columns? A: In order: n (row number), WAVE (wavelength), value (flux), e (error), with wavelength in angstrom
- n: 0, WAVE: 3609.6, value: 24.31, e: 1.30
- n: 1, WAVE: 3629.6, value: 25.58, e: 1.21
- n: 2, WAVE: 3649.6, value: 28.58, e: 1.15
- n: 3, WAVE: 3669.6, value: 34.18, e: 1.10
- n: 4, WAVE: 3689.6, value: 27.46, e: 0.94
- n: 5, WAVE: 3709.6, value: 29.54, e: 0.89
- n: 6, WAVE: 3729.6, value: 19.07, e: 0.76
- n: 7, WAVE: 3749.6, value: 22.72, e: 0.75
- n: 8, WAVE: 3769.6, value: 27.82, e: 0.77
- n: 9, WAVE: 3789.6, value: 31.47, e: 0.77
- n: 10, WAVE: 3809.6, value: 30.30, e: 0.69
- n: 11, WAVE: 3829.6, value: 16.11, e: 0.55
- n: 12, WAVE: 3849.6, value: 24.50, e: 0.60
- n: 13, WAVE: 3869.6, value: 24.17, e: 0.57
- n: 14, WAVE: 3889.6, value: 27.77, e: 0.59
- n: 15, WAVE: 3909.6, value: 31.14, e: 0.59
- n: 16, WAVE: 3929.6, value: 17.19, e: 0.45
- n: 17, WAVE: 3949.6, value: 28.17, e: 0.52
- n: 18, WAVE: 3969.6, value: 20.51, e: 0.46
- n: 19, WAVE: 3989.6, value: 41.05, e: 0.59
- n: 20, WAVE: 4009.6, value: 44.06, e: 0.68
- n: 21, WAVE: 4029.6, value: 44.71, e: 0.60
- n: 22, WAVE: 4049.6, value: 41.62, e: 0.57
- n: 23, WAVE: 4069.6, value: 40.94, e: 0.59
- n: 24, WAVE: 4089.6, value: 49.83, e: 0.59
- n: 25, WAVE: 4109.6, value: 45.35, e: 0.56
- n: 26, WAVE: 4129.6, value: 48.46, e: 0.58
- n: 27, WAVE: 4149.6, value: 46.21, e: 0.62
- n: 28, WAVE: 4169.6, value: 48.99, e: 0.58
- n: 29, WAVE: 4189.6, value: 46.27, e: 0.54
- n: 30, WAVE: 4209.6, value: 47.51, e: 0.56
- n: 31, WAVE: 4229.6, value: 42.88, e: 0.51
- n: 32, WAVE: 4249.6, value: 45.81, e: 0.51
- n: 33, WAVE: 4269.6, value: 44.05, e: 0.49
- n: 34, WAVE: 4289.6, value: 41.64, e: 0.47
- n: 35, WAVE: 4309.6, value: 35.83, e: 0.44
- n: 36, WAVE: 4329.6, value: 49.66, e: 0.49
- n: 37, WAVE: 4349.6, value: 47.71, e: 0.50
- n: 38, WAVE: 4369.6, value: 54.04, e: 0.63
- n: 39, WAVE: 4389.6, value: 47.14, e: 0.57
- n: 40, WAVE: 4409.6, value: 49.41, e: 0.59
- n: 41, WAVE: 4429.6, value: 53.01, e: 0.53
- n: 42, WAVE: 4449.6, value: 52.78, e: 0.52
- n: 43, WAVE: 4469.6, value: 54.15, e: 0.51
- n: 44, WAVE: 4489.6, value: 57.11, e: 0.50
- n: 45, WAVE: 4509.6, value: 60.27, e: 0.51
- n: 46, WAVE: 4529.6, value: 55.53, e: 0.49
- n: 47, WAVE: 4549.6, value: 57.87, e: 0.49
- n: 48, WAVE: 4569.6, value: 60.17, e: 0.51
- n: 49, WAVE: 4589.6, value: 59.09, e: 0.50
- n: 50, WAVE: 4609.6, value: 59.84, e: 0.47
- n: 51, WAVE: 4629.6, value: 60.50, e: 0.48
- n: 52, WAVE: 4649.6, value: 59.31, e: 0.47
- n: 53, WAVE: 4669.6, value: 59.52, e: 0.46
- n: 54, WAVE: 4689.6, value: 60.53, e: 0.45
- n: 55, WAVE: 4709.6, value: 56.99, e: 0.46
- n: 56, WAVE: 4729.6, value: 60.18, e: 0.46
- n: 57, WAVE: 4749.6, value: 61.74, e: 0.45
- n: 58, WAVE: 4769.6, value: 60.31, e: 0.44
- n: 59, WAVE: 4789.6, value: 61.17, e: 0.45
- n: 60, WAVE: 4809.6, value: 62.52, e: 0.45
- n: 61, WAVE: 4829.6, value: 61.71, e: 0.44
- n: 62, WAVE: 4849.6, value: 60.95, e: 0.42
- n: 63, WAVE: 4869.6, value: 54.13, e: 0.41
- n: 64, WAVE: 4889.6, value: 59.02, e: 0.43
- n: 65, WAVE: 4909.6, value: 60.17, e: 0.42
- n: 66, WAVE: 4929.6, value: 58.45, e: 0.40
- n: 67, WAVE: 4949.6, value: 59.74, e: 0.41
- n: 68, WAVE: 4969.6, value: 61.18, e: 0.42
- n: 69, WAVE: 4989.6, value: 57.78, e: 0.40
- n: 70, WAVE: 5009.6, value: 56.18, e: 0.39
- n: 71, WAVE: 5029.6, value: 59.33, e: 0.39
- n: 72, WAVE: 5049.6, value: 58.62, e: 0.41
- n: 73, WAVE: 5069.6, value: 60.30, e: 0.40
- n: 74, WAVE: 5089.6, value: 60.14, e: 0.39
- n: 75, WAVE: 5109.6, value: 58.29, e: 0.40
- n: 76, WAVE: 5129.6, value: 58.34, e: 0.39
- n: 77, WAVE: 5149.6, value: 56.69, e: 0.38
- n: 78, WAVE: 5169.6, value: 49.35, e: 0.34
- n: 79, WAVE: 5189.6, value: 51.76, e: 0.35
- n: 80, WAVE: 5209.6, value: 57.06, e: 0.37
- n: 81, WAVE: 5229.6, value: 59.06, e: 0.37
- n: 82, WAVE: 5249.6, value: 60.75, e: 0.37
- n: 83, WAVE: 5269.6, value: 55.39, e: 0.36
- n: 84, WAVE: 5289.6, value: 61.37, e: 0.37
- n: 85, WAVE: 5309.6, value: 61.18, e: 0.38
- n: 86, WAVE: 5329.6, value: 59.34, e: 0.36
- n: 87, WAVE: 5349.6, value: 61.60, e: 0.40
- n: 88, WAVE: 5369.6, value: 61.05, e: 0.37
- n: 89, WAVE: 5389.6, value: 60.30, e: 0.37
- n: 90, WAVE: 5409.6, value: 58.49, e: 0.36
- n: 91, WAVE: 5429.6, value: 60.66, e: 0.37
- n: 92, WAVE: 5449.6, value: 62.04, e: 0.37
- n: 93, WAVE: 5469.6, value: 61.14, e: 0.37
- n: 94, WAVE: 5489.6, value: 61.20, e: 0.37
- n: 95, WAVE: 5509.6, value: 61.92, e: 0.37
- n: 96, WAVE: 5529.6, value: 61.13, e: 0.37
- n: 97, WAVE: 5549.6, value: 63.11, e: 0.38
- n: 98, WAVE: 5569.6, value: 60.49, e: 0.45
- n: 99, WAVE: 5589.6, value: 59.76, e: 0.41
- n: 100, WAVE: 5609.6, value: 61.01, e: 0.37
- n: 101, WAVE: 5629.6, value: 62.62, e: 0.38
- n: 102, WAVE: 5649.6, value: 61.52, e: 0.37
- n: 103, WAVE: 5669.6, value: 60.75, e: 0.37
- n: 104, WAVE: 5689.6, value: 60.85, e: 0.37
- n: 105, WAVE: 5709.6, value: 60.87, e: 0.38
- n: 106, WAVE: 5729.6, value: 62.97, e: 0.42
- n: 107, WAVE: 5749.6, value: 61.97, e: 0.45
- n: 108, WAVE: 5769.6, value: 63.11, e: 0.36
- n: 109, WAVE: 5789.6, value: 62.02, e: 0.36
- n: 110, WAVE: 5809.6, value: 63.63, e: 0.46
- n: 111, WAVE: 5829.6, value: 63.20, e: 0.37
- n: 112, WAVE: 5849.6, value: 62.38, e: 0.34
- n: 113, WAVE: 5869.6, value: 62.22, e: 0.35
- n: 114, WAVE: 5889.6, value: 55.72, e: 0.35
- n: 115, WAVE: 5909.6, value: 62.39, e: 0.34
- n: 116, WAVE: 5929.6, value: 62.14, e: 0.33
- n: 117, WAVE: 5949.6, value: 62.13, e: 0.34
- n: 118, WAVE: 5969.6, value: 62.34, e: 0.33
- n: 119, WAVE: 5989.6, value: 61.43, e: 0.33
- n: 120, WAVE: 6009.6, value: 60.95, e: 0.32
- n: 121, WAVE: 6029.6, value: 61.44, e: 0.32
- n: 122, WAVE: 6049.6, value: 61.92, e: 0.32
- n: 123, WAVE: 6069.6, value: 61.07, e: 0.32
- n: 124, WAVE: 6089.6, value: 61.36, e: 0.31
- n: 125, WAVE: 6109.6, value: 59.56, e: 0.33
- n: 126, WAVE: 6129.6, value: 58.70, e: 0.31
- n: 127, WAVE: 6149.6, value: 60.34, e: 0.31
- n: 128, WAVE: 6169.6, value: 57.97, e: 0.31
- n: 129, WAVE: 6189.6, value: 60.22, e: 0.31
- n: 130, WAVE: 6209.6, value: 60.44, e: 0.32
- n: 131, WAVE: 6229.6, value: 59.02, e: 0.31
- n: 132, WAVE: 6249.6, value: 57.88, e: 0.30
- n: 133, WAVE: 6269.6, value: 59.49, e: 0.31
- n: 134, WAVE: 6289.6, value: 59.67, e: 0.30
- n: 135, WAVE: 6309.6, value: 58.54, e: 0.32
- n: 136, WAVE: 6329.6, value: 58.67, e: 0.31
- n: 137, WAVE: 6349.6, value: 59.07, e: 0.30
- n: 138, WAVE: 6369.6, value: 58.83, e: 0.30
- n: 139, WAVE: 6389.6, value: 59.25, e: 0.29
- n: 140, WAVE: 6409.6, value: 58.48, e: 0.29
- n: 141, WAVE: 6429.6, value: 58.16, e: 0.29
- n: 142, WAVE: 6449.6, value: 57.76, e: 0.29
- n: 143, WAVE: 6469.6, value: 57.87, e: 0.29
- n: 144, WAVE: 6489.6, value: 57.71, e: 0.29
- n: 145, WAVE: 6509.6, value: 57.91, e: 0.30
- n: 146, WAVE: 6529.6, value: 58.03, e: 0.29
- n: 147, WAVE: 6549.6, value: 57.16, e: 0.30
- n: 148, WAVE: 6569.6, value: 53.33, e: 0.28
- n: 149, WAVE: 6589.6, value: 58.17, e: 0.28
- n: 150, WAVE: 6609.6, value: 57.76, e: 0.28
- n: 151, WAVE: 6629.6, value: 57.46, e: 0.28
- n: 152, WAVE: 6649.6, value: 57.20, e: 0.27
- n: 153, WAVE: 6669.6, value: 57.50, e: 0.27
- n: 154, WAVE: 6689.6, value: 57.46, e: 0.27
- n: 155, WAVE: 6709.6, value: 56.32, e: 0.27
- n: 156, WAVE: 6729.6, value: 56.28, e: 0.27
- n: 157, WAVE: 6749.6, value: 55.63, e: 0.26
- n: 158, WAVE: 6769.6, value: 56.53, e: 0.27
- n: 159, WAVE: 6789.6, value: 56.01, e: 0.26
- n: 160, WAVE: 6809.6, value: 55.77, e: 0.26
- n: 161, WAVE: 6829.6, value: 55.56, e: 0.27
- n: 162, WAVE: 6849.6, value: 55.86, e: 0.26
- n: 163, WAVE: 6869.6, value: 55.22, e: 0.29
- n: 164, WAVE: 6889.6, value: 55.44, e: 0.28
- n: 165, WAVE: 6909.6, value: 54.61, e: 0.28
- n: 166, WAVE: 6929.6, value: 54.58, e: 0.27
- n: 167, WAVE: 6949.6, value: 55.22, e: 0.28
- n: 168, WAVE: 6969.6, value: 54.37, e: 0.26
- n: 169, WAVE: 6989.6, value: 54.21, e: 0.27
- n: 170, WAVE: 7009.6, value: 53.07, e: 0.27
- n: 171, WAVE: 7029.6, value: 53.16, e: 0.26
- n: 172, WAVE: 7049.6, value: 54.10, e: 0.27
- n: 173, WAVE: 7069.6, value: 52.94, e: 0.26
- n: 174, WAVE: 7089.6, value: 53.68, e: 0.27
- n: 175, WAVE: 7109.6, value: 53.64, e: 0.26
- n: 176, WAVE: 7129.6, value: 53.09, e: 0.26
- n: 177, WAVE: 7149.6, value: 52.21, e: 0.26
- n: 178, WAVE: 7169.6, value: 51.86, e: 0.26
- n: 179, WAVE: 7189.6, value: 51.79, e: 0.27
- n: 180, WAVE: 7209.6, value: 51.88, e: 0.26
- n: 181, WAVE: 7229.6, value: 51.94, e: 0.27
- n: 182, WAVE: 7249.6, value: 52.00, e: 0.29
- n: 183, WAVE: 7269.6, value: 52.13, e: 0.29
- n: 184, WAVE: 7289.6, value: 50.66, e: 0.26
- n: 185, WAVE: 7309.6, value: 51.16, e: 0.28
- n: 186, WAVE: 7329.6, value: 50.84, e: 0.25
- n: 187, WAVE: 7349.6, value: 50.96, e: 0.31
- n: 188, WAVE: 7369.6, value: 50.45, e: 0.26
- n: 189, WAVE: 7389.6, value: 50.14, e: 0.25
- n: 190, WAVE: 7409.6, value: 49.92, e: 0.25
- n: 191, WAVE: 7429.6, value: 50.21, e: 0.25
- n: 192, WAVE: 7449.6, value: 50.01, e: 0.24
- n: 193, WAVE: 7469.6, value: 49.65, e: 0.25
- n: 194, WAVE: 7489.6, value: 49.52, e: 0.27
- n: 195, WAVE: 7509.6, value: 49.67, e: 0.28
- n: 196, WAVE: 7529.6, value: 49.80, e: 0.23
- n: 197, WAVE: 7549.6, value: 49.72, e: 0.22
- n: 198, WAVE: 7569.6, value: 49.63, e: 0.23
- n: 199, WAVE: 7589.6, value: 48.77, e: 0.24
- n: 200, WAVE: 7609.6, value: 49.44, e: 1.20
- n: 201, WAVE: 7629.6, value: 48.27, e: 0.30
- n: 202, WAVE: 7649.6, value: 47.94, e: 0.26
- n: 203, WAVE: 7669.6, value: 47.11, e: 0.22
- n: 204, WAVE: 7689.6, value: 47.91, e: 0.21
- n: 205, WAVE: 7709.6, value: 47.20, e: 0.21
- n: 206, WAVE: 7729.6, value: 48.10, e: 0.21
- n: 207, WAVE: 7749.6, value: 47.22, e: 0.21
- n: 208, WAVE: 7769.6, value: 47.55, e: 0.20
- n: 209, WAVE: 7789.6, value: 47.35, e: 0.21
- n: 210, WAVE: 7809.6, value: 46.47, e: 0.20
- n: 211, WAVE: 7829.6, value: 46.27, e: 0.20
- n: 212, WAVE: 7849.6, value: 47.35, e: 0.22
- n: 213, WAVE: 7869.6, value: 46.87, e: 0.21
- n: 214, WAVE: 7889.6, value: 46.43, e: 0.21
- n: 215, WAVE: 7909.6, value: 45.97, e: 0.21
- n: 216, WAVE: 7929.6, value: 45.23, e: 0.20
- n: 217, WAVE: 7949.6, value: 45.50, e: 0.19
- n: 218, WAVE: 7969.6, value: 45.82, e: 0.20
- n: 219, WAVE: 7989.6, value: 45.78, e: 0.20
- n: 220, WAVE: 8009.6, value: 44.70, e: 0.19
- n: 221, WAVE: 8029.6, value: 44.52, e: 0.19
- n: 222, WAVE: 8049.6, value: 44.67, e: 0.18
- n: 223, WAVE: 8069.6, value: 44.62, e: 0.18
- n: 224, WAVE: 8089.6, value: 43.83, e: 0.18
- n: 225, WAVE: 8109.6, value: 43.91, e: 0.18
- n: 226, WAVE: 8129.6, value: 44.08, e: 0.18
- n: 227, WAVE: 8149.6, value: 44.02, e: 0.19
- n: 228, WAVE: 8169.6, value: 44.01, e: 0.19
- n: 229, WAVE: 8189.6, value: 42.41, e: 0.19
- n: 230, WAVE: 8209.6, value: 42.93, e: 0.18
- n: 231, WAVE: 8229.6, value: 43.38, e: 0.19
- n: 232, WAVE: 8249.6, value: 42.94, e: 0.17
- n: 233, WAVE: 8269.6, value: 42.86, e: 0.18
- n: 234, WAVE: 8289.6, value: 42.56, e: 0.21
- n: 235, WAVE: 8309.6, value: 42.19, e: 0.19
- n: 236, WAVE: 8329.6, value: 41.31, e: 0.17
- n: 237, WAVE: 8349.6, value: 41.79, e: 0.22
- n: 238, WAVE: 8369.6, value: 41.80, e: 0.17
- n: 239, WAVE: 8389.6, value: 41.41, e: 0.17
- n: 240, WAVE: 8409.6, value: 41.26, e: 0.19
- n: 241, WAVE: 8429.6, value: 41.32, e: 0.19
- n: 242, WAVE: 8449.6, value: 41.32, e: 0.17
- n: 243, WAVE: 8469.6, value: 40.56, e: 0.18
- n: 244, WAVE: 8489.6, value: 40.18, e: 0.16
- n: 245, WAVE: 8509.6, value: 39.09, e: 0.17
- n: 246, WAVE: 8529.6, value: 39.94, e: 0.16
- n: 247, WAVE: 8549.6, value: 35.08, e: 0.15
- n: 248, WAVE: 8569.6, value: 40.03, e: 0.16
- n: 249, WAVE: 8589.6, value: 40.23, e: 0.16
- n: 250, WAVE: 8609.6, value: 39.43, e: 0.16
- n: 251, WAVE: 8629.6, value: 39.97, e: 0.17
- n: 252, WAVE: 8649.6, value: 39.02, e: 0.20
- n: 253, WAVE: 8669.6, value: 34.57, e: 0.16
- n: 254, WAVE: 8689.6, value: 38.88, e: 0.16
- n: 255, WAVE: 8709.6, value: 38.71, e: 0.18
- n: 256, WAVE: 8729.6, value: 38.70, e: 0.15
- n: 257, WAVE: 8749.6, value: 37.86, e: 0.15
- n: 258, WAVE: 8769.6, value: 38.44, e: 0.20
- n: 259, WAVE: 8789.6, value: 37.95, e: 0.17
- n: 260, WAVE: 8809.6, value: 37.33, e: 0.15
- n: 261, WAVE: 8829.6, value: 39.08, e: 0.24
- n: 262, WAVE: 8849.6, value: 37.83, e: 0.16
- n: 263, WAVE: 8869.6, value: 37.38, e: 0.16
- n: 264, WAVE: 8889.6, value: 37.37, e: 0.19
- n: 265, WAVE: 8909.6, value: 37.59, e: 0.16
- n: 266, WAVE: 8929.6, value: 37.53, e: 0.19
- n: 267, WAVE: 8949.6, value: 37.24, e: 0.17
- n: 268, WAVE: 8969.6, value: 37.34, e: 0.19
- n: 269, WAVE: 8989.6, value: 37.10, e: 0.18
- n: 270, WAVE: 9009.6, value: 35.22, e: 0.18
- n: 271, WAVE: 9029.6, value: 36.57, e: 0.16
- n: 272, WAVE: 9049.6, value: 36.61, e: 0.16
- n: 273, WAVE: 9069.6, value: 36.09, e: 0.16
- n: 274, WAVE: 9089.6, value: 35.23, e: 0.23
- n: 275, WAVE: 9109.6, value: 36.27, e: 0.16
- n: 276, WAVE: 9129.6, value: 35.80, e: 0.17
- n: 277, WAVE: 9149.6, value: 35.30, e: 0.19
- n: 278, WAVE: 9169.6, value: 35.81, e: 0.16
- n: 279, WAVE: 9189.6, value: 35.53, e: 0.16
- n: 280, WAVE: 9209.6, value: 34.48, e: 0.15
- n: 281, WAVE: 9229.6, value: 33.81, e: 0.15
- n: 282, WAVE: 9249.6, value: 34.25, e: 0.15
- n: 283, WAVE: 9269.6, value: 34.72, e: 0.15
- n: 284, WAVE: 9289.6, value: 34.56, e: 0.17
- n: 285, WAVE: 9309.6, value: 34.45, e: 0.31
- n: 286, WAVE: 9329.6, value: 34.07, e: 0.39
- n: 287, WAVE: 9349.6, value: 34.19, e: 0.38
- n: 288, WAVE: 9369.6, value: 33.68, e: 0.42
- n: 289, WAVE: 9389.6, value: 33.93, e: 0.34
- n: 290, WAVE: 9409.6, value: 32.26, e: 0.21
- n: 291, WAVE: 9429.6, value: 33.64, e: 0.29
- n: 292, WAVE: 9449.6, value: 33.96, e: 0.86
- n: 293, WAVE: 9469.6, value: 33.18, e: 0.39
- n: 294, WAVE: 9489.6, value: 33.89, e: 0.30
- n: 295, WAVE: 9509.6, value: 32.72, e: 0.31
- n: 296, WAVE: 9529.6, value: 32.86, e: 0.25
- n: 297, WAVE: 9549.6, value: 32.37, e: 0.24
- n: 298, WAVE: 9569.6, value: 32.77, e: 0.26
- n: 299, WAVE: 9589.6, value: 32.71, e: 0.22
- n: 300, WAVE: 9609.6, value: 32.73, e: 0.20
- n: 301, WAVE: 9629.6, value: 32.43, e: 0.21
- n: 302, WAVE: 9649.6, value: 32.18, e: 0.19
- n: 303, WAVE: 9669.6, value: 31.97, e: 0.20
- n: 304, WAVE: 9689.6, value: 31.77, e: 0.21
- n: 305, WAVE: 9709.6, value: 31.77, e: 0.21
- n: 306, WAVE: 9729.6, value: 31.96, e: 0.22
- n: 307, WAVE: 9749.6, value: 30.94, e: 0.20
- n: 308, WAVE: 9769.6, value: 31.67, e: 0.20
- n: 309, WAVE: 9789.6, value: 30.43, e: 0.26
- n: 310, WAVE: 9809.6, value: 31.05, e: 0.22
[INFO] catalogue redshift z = 0.000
